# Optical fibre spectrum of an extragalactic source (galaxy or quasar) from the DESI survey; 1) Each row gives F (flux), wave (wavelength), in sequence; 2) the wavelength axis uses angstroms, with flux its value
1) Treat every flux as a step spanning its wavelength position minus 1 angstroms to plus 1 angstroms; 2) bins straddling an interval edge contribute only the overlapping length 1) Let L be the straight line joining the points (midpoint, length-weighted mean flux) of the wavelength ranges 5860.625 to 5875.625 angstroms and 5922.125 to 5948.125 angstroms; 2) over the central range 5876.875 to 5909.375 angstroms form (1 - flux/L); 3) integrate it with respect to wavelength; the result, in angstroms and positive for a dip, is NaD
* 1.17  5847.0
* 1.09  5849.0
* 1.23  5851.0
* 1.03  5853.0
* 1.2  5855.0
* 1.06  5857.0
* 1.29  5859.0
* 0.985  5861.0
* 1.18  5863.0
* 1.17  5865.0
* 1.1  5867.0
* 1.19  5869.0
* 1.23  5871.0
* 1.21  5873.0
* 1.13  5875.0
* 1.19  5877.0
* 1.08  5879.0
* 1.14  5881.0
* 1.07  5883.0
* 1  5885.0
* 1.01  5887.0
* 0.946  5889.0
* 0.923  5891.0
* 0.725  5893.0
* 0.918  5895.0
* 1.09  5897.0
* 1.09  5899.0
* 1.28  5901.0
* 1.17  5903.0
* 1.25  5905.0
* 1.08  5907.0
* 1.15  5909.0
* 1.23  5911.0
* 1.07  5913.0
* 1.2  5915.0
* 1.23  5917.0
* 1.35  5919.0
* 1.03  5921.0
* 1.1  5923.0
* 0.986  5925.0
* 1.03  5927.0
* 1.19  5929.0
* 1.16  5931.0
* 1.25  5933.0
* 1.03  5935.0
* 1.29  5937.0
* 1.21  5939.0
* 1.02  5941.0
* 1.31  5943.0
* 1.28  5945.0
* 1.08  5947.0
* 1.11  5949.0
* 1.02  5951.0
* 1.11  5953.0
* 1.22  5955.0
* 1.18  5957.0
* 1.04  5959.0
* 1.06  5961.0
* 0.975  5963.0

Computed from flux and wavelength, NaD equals 2.6 angstroms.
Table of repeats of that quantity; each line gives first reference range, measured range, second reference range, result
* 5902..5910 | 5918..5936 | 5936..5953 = 0.6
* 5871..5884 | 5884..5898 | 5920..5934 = 2.3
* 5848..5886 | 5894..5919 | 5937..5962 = -0.3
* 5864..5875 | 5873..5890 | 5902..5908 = 1.4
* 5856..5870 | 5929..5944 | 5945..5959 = -0.7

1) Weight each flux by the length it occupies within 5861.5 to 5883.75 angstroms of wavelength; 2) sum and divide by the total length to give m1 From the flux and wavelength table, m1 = 1.15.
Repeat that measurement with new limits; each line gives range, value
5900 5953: 1.16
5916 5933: 1.14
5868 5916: 1.1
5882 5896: 0.942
